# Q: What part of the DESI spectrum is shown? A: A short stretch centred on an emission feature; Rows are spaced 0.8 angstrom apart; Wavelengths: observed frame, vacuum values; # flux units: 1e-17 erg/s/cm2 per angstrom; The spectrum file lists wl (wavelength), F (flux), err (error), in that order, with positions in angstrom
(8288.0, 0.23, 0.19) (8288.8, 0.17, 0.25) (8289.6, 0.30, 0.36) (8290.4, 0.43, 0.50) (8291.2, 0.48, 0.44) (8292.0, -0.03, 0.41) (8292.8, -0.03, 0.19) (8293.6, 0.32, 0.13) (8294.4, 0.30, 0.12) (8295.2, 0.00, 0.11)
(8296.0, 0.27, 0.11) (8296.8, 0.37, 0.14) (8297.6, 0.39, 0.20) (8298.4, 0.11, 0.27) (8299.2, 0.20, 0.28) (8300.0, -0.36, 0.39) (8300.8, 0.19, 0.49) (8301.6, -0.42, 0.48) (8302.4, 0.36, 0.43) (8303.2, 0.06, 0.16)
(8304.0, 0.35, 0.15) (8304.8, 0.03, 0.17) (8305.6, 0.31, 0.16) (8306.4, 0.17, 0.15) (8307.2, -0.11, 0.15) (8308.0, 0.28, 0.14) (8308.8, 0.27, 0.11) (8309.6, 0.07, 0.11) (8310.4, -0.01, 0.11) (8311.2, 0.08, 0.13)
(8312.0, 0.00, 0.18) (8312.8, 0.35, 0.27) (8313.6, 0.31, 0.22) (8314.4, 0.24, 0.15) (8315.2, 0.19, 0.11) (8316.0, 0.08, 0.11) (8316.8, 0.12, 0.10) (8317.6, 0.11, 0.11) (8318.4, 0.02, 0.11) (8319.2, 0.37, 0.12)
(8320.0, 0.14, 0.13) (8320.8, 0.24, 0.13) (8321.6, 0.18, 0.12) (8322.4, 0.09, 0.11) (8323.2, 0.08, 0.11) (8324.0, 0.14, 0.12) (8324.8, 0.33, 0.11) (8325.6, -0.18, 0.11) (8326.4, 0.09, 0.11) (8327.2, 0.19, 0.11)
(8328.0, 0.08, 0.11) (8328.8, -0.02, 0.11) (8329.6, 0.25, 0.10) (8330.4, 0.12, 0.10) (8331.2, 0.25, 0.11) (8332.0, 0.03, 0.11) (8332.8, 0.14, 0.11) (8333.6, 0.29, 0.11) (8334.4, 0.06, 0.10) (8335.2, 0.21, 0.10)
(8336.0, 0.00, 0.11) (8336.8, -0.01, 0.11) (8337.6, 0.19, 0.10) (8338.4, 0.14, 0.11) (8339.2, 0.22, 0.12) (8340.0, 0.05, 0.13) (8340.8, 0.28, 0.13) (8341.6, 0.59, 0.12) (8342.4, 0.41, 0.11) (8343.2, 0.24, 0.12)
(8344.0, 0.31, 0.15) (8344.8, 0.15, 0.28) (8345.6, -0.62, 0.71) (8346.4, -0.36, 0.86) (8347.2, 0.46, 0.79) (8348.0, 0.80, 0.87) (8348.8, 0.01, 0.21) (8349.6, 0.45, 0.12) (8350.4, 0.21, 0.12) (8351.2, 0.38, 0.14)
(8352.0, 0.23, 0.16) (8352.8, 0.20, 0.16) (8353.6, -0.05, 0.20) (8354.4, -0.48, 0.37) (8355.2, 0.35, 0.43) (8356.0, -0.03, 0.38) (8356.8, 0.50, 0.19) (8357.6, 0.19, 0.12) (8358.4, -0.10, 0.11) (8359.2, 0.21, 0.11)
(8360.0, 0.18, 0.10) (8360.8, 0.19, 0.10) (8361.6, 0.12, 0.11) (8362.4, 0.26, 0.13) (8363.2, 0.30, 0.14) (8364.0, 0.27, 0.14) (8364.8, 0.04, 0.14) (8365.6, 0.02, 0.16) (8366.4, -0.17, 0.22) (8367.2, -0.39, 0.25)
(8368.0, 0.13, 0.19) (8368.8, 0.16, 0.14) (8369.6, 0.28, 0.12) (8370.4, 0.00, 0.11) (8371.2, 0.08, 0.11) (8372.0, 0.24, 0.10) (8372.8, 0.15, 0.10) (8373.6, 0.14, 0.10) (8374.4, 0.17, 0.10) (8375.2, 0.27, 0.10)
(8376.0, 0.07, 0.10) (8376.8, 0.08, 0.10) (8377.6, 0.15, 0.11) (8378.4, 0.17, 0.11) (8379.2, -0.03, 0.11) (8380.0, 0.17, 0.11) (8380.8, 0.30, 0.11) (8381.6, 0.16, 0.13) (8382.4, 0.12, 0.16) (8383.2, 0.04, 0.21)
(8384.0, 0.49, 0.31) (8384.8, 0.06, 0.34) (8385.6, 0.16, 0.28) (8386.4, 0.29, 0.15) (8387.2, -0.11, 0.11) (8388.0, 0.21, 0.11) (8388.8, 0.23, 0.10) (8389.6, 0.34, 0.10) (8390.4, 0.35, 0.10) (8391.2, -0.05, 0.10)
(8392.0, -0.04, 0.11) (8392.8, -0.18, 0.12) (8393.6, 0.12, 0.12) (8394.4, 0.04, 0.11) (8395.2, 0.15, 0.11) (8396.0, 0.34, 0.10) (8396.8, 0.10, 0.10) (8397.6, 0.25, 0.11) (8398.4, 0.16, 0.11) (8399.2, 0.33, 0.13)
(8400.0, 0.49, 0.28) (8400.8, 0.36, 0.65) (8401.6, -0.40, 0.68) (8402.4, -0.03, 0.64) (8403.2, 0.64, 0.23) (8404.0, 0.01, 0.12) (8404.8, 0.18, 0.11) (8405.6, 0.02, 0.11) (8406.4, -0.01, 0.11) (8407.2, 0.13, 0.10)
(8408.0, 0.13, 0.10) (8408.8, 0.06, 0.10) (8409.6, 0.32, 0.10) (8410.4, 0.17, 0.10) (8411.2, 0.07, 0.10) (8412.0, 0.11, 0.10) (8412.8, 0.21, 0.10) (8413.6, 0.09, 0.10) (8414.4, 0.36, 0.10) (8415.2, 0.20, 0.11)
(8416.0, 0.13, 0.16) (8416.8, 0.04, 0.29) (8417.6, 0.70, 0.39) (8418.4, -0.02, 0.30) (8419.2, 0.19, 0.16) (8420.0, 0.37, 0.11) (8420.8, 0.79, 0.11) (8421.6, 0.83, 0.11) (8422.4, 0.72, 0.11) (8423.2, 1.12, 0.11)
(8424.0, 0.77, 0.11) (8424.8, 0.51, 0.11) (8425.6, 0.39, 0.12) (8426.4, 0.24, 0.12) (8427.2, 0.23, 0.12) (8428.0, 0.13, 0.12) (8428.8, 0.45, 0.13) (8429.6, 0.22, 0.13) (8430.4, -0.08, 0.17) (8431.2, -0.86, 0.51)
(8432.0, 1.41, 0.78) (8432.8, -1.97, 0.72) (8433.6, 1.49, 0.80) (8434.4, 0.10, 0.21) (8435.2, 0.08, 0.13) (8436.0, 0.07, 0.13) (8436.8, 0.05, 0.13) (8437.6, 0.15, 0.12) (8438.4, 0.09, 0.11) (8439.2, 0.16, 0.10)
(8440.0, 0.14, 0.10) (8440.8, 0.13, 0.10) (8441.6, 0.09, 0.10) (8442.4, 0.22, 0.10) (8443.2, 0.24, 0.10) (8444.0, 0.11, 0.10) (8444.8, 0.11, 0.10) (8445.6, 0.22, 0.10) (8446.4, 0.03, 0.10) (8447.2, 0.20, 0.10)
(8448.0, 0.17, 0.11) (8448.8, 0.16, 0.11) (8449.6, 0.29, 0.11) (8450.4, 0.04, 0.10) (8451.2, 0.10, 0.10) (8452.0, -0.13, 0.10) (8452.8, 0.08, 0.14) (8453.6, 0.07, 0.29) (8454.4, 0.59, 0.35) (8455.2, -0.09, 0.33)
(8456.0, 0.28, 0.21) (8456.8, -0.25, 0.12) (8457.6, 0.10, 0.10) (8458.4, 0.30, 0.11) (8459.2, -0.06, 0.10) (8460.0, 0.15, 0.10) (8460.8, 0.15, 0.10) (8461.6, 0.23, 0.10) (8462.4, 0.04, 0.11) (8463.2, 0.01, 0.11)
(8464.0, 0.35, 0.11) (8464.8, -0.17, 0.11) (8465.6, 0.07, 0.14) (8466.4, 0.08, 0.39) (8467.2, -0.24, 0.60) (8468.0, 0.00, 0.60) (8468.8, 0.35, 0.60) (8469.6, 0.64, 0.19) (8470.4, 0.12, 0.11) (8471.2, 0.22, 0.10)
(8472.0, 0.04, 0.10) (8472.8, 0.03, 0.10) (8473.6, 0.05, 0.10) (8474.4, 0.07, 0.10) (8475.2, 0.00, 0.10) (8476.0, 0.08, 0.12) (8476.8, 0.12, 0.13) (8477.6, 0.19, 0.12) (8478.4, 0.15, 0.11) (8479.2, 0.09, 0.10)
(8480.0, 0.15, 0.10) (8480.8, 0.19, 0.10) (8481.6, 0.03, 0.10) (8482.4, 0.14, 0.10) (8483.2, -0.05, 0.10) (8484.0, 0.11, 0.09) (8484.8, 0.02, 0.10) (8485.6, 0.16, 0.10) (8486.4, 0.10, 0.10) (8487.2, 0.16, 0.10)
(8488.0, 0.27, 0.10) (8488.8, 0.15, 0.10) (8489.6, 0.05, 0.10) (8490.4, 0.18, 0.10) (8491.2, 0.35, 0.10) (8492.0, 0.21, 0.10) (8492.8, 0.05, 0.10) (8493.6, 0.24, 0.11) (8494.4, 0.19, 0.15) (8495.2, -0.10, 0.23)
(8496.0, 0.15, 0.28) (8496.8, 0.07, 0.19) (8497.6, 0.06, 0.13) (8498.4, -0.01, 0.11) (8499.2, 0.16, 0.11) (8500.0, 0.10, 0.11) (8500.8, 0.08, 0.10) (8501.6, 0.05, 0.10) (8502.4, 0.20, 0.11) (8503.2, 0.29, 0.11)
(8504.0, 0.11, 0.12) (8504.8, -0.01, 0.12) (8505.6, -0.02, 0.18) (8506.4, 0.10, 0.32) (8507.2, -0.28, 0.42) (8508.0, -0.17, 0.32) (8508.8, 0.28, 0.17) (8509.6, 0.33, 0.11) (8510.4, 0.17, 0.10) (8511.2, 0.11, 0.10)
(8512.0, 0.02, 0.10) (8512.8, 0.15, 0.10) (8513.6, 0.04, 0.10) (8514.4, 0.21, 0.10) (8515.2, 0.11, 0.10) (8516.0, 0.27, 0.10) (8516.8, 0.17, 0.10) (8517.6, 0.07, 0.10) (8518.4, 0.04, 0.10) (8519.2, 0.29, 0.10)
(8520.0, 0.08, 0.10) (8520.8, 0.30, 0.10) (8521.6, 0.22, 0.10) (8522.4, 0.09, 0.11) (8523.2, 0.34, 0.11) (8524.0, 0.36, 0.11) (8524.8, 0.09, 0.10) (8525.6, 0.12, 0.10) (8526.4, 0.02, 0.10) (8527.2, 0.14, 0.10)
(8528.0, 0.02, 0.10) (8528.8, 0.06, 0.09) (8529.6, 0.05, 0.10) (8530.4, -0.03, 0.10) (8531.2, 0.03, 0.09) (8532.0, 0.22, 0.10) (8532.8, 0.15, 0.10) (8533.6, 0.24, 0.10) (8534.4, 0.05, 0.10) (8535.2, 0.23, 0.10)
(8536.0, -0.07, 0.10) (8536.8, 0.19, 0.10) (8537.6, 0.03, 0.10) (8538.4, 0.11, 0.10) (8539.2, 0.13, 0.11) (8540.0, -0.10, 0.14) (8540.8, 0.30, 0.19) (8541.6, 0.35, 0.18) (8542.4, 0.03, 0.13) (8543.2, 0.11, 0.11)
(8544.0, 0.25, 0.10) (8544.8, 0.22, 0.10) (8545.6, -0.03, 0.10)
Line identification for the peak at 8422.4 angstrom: [O III] 5007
